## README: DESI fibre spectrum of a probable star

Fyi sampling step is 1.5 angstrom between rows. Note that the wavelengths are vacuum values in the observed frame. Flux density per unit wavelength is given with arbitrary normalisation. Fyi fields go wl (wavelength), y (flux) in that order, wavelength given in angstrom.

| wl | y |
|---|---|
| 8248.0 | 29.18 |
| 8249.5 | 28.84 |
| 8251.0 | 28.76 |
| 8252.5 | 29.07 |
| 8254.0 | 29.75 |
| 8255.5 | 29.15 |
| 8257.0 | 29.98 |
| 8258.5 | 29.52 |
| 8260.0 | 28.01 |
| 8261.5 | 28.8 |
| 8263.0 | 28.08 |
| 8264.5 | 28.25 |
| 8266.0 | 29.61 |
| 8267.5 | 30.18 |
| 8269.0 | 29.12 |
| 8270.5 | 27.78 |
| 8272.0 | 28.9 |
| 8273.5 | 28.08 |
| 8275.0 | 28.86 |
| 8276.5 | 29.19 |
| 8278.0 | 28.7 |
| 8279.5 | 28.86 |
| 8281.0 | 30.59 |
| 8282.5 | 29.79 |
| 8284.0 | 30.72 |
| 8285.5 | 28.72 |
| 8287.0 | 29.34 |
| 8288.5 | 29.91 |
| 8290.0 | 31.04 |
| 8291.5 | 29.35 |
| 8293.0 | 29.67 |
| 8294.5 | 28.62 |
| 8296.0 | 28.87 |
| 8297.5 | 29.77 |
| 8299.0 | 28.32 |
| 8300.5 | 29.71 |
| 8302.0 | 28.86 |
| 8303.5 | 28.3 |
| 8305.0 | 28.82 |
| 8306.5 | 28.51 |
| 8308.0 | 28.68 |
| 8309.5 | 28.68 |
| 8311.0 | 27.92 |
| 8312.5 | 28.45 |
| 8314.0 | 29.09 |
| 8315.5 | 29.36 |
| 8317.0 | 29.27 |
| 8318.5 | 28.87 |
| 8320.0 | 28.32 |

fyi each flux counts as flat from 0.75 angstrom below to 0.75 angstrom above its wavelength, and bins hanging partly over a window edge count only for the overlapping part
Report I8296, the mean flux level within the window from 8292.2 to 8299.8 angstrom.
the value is 29.1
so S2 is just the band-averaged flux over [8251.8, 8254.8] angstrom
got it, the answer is 29.4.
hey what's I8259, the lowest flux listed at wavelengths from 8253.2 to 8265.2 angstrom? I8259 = 28.01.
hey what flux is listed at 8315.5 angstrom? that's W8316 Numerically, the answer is 29.36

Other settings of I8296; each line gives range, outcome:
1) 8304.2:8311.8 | 28.5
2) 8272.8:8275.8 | 28.5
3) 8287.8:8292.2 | 30.1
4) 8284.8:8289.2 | 29.3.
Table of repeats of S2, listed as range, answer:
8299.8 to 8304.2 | 29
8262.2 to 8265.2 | 28.2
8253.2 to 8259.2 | 29.6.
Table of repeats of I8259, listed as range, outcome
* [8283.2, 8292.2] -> 28.72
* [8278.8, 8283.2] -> 28.86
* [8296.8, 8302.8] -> 28.32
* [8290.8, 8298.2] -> 28.62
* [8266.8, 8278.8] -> 27.78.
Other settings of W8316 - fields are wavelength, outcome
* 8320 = 28.32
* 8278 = 28.7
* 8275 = 28.86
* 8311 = 27.92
